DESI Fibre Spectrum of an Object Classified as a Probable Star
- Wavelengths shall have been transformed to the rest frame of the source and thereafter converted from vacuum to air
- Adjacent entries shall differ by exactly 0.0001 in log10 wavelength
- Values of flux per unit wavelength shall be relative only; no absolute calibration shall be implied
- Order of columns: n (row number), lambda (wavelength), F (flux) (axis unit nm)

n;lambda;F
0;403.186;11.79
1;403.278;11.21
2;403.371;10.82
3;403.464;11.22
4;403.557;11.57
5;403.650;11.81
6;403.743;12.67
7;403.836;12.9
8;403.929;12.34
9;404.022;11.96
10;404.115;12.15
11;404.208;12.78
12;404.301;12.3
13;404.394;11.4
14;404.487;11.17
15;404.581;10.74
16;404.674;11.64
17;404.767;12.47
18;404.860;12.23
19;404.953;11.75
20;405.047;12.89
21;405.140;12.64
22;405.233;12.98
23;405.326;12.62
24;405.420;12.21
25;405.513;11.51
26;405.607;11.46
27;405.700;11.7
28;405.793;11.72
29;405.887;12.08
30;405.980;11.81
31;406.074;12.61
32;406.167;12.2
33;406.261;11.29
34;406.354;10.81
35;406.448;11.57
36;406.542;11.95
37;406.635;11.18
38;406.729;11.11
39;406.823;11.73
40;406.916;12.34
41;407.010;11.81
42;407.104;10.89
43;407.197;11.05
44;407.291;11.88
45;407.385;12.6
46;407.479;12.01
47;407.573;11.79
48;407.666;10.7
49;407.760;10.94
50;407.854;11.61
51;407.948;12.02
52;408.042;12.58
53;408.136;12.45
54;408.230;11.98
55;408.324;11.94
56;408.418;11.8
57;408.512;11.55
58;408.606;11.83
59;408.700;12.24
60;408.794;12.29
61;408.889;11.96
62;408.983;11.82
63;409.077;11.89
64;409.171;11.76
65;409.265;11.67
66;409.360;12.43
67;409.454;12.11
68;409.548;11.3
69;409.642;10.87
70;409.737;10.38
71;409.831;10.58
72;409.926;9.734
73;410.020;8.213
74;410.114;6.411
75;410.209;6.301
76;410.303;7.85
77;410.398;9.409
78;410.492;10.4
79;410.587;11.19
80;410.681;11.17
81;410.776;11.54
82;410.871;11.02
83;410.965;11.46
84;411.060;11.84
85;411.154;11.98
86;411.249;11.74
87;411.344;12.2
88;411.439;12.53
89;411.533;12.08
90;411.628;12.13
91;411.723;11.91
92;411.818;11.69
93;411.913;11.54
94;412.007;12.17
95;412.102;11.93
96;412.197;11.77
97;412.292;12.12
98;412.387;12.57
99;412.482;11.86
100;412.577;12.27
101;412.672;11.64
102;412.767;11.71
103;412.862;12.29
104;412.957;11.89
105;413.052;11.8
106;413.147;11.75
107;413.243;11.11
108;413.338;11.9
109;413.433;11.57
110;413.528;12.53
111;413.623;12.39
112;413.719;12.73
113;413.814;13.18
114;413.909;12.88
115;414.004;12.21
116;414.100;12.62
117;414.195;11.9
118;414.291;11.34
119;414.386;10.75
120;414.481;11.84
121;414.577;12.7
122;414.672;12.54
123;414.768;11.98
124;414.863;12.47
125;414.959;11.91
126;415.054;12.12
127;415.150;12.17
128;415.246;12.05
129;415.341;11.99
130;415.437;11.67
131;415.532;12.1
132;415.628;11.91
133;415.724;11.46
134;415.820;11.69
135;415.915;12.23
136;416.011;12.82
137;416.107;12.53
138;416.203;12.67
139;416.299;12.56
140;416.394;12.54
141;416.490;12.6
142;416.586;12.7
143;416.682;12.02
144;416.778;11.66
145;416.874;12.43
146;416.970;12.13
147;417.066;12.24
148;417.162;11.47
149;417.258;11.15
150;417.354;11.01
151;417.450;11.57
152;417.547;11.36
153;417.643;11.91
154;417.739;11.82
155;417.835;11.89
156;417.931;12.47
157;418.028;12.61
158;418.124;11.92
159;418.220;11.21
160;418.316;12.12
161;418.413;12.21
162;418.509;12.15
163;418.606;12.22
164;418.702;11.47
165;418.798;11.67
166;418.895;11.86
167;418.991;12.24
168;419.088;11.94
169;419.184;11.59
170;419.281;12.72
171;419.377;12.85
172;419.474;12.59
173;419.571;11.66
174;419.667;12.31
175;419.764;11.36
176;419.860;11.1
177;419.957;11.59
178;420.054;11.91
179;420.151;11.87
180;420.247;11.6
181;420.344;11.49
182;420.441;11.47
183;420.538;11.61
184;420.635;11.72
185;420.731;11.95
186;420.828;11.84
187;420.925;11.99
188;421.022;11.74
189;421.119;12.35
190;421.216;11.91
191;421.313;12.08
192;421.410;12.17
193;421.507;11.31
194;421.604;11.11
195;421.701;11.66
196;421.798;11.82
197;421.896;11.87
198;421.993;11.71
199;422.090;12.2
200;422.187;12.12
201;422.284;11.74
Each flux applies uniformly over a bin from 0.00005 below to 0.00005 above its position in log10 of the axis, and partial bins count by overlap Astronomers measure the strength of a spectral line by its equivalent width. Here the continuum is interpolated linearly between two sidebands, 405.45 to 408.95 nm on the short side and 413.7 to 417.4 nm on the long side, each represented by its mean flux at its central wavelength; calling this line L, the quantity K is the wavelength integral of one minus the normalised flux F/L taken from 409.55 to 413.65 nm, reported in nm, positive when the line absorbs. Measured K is 0.261 nm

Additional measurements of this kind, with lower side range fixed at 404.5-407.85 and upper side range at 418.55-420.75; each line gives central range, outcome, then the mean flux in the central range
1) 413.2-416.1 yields -0.065 nm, 12.1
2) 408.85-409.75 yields 0.011 nm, 11.7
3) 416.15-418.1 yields -0.032 nm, 12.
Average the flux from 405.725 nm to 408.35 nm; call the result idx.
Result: 11.7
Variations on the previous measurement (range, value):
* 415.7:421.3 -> 12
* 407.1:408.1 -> 11.7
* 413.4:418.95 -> 12.1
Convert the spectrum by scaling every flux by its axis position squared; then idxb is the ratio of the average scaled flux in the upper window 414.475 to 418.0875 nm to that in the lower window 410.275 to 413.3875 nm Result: 1.06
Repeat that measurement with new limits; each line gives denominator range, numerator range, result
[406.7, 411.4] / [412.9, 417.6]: 1.11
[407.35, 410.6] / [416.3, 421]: 1.13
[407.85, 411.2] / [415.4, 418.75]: 1.13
